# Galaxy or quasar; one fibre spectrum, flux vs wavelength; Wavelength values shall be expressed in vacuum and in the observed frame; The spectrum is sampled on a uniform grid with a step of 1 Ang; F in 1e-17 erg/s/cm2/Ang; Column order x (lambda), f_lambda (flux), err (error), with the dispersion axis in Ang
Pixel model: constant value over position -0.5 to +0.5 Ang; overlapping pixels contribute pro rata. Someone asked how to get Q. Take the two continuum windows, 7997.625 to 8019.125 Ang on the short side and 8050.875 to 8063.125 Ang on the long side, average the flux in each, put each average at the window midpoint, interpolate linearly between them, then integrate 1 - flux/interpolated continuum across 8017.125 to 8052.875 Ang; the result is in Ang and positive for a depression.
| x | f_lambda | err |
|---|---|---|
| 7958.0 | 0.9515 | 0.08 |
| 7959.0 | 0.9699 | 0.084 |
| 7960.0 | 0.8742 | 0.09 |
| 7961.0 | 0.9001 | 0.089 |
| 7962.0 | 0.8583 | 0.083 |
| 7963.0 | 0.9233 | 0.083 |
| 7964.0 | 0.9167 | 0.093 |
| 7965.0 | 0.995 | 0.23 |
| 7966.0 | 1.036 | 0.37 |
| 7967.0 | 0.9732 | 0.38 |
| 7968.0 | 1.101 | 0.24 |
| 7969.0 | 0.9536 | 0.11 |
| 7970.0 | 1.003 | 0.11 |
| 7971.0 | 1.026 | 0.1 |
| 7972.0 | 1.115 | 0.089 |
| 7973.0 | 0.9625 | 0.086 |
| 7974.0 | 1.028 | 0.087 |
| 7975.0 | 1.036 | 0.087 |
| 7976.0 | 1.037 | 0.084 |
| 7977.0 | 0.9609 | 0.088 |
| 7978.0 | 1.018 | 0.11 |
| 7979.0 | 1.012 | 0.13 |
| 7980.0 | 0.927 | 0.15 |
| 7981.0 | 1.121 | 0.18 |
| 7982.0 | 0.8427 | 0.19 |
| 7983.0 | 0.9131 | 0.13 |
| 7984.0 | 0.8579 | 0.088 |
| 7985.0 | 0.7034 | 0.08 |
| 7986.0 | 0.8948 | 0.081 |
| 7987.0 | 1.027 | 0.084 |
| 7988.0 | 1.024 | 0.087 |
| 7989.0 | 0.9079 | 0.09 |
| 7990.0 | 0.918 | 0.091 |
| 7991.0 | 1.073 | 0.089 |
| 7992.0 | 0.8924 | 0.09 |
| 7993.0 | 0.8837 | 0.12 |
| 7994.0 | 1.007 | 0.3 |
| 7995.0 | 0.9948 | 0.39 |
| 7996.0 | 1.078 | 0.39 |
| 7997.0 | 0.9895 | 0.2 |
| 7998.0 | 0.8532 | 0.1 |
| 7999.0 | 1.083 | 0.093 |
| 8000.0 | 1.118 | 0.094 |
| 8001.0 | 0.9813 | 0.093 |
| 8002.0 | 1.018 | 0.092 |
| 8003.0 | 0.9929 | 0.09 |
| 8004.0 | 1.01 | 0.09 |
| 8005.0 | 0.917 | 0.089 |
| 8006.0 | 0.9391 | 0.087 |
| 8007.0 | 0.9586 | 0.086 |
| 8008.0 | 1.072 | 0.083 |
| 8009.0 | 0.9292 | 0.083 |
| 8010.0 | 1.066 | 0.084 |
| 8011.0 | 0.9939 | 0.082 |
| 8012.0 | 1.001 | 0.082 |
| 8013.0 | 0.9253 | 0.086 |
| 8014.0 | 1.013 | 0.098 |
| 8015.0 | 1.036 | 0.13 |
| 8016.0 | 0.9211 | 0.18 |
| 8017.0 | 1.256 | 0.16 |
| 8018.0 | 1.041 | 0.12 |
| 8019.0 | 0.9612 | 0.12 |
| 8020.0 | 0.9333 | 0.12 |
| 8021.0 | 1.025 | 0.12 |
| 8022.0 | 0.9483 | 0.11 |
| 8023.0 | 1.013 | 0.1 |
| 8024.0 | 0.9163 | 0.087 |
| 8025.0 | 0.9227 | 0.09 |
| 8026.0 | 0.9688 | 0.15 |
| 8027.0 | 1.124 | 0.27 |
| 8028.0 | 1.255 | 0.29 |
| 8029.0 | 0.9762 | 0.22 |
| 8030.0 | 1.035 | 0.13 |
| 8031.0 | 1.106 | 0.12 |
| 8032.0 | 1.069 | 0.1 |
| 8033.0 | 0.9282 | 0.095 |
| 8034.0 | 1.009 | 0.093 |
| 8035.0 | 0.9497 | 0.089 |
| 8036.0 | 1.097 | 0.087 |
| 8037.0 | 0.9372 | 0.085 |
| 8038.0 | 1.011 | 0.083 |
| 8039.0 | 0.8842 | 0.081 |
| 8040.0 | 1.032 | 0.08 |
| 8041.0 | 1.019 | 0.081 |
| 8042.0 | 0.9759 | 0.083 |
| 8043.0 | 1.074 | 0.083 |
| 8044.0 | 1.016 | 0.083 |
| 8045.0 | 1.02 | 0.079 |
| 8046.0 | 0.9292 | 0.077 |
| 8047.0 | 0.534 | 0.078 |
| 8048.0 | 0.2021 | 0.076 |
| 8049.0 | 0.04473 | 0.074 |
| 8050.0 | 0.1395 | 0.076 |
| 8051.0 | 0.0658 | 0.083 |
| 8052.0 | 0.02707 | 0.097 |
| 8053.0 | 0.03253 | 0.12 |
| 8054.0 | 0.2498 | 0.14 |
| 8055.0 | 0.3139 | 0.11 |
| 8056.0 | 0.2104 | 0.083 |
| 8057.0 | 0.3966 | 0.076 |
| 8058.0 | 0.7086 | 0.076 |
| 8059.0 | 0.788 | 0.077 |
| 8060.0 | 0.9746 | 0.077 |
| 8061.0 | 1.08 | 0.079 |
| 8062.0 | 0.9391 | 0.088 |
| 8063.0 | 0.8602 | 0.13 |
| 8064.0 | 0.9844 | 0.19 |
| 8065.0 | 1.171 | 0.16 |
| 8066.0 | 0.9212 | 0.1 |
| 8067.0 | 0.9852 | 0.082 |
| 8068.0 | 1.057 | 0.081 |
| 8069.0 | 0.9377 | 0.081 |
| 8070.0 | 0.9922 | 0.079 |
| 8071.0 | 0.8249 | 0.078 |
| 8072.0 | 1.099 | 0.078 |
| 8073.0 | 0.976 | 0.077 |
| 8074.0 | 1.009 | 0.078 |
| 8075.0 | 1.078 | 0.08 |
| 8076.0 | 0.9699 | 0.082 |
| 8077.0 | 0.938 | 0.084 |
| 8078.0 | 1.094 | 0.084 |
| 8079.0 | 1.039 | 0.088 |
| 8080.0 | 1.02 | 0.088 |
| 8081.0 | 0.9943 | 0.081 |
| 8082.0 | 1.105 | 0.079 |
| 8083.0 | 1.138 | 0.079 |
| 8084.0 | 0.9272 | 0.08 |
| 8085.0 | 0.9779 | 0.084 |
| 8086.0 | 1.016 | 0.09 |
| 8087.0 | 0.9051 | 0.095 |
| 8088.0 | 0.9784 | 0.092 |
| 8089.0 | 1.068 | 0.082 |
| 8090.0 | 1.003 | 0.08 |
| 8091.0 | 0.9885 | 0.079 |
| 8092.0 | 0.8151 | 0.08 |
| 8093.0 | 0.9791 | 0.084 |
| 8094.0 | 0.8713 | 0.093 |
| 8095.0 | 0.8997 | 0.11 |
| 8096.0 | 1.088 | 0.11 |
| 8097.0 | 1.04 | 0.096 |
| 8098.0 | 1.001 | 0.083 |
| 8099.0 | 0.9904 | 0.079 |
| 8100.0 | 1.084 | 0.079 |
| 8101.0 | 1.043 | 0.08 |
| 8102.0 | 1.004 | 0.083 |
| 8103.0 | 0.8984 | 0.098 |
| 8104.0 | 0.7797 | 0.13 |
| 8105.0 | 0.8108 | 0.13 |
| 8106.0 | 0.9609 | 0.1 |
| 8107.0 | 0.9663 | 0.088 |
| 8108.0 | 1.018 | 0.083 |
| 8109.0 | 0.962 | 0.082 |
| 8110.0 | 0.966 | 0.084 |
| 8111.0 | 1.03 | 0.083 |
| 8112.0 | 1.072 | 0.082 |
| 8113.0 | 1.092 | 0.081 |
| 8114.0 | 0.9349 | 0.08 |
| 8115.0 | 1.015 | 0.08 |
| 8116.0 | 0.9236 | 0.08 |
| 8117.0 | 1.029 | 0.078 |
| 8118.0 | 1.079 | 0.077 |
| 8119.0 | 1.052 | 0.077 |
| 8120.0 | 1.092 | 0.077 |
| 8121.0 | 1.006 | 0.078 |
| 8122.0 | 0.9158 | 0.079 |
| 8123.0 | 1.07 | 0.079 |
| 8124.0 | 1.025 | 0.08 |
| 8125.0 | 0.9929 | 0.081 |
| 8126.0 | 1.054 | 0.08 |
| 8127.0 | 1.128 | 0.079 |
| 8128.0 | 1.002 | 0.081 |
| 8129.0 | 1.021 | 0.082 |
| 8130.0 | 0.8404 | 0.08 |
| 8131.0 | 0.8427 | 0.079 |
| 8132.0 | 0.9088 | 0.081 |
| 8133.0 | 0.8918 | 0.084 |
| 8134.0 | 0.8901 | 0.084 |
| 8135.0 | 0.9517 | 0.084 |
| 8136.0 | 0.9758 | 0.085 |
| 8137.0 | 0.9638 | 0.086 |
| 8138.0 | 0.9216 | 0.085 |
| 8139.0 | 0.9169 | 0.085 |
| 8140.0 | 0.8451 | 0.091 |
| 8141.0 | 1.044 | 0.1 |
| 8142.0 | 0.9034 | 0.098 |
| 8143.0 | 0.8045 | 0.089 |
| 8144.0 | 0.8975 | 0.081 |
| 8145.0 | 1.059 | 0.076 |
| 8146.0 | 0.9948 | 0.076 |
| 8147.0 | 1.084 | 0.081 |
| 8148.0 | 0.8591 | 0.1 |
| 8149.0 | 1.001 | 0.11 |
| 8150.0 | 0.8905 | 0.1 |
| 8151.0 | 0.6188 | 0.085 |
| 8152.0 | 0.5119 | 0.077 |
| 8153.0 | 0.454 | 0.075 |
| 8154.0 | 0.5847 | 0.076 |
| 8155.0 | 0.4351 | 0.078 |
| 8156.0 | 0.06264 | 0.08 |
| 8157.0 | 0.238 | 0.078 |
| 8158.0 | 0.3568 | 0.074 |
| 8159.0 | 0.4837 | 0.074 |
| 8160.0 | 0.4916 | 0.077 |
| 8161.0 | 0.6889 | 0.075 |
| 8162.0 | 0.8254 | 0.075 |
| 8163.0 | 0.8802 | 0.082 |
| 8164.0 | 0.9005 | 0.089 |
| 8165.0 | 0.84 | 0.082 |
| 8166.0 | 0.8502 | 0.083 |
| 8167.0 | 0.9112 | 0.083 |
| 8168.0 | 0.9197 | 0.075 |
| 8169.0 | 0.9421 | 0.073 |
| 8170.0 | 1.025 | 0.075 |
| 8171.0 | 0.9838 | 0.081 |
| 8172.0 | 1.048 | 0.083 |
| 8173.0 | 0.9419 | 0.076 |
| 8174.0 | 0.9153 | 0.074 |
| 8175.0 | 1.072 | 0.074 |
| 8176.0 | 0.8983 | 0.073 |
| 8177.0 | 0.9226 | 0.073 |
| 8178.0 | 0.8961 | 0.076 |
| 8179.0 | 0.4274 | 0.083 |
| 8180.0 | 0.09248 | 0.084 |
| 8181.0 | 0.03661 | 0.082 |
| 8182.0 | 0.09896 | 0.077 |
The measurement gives -5.0 Ang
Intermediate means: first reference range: 1.01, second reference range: 0.514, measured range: 0.858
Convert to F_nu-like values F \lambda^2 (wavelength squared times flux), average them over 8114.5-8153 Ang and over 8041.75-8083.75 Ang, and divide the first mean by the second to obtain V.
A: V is 1.2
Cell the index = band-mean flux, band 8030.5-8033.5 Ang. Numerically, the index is 1.03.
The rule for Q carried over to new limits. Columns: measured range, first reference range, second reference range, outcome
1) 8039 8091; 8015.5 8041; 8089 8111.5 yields 8.66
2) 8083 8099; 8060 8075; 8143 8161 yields -1.42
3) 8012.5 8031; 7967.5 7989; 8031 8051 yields -3.14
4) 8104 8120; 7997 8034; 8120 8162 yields -2.30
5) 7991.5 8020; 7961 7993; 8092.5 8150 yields -0.83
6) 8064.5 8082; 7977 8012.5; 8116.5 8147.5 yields -0.64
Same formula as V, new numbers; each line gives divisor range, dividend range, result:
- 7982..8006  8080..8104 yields 1.06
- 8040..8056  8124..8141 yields 1.88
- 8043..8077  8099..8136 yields 1.38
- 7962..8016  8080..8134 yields 1.04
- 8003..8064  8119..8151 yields 1.16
